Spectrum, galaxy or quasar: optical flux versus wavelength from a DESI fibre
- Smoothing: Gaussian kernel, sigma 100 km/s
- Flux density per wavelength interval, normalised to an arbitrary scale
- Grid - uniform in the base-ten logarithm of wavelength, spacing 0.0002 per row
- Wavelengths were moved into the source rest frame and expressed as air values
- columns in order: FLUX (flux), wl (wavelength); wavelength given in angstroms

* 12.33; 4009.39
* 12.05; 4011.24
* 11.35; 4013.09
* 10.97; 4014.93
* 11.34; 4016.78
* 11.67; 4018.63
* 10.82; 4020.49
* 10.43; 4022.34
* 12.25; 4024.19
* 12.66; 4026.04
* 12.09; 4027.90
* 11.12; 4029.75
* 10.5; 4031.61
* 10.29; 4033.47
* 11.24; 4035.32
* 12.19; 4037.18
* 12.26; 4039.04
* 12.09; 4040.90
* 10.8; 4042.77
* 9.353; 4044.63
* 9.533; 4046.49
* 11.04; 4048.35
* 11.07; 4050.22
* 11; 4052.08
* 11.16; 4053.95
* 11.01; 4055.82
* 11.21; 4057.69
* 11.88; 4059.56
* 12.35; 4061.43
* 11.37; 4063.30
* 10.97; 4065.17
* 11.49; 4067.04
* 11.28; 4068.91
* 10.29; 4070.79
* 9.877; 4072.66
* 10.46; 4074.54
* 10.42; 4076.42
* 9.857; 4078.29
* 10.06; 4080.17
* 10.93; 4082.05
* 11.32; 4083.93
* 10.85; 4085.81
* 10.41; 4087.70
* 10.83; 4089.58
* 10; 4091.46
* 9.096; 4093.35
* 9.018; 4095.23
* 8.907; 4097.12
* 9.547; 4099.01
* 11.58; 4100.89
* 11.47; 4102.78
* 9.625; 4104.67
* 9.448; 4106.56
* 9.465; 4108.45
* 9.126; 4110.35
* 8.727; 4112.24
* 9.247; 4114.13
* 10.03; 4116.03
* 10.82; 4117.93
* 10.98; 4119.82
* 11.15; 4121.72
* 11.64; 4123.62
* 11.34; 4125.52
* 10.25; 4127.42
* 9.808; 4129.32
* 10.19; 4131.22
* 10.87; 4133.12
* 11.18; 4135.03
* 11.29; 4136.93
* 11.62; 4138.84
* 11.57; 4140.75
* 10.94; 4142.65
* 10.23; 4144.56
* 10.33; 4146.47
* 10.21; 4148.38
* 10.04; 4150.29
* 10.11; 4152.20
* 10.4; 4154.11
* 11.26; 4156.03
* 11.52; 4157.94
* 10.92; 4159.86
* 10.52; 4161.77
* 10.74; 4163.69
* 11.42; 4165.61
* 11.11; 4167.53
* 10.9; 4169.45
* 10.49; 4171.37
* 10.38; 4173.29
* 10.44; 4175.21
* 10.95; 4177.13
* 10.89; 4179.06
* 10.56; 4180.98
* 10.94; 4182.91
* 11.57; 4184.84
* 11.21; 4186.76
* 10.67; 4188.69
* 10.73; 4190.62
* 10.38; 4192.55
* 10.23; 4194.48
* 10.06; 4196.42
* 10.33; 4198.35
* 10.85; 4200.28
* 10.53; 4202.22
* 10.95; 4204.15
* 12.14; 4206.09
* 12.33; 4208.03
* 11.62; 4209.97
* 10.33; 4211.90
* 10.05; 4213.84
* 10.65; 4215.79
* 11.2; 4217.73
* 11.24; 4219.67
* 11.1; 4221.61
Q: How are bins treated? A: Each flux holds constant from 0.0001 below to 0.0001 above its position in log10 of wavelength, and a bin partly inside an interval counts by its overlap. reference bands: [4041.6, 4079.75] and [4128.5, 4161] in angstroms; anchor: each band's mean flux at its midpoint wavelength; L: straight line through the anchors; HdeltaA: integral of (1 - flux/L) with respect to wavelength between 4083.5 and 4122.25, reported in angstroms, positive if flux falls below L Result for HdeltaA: 2.6 angstroms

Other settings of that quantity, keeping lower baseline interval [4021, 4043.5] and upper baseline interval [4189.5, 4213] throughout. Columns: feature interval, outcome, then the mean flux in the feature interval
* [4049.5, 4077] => 0.8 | 11.1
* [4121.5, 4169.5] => 1.1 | 10.8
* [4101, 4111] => 1.1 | 9.99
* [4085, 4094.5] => 0.9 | 10.2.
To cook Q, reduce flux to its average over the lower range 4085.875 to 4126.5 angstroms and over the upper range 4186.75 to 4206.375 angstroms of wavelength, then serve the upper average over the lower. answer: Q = 1.05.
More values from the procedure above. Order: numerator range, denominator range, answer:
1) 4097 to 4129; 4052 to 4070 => 0.90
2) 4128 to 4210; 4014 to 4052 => 0.97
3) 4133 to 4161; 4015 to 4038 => 0.95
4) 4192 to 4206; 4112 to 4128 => 1.00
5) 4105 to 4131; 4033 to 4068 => 0.91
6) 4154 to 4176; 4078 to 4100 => 1.08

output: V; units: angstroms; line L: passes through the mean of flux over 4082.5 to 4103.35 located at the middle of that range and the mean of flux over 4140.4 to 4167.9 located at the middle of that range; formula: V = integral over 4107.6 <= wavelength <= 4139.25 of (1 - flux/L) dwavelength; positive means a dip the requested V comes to 0.19 angstroms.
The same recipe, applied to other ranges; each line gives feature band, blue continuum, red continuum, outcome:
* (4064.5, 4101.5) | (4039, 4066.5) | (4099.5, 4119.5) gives 0.6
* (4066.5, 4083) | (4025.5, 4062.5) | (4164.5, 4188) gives 1.0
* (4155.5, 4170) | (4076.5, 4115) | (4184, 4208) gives -0.7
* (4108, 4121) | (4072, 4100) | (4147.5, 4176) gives 0.7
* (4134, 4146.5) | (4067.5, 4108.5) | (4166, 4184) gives -0.6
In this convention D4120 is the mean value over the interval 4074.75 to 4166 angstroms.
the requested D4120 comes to 10.4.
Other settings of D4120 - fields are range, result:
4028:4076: 11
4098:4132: 10.2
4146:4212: 10.8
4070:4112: 10.1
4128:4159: 10.7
